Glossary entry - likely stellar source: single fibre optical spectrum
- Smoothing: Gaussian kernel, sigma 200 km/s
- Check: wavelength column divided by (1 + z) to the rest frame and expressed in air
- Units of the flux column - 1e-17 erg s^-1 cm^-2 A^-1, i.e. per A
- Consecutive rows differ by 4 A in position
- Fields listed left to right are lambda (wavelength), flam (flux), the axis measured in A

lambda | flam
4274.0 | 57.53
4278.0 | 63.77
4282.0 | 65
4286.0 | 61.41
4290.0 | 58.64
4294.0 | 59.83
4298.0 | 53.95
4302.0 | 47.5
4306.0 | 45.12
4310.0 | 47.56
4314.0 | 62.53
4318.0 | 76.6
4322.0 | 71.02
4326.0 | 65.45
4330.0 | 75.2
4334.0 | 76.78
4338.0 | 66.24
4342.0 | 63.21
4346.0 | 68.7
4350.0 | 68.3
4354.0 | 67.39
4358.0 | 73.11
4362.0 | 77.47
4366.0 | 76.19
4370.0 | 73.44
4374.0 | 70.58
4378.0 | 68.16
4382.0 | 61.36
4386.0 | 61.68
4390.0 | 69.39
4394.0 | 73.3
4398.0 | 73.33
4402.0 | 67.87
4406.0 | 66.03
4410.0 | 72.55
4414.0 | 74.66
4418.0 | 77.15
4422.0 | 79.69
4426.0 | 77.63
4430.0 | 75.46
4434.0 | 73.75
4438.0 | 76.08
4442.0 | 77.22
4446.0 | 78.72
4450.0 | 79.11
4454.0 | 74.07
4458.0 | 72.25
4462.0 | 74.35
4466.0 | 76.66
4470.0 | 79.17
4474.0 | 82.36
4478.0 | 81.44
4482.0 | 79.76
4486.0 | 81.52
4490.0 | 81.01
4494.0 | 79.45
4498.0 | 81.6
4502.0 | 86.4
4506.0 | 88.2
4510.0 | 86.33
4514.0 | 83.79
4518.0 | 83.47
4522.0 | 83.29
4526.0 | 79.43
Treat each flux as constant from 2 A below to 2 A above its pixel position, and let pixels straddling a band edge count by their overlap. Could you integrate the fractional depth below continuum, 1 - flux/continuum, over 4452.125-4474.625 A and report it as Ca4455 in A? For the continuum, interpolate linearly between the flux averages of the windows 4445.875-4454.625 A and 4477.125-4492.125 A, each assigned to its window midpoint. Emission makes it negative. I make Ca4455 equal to 0.77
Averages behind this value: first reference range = 77.5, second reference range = 80.9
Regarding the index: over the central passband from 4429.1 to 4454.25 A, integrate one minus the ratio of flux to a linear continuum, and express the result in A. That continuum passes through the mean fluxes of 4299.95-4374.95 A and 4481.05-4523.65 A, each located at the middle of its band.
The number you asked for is 0.2 A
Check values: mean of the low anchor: 66.9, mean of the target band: 76.5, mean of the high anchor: 83.2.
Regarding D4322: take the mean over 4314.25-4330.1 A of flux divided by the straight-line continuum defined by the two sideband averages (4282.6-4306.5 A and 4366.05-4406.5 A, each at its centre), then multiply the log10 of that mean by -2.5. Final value -0.18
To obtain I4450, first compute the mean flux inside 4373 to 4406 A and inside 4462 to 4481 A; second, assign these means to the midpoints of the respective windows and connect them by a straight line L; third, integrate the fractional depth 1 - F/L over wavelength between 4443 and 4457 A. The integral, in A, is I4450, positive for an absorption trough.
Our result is -0.1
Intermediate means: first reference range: 68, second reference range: 79.3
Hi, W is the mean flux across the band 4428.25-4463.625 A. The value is 75.7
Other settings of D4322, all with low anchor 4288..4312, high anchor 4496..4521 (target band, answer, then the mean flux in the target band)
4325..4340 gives -0.24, 71.3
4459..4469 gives 0.03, 75.5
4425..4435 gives -0.04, 75.6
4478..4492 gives 0.00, 80.9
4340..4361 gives -0.14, 68.6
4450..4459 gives 0.03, 74.6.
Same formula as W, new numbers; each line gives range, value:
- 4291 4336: 61.9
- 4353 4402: 70.4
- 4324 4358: 69.2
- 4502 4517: 86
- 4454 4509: 80.2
